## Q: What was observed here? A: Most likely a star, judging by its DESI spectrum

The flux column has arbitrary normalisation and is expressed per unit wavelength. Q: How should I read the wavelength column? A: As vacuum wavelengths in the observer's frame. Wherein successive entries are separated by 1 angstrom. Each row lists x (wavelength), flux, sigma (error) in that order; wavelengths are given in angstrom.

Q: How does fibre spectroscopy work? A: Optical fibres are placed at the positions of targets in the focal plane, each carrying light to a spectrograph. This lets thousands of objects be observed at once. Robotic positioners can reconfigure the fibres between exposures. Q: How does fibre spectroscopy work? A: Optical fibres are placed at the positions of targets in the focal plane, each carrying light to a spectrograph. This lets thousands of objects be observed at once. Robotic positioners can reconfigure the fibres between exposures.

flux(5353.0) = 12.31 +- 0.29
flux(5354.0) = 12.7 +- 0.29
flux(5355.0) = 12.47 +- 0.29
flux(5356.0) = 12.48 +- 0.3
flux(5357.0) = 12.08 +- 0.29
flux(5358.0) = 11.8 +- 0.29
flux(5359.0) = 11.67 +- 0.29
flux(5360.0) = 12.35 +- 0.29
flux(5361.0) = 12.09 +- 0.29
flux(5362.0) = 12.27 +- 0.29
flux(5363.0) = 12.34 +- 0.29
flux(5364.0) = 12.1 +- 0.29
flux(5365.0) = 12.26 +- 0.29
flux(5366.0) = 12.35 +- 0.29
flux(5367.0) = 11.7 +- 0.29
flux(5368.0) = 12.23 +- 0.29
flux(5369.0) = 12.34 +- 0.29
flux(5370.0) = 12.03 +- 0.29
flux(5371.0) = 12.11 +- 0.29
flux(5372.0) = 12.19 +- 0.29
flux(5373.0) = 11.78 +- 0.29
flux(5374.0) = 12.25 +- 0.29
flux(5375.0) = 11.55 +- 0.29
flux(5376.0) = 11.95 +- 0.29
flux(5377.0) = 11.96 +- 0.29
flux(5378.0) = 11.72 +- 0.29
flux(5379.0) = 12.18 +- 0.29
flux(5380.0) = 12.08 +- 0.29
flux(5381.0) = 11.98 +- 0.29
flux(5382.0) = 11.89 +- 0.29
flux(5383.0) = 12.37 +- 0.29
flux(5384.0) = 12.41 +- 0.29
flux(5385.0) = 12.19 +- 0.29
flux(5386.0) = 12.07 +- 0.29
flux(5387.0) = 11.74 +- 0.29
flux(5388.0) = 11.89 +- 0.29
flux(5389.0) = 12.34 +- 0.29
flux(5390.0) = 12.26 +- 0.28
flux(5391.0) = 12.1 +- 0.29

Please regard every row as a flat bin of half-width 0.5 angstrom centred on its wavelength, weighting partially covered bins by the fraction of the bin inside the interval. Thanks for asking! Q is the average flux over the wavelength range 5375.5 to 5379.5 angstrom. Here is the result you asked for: 12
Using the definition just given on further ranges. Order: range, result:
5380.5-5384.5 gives 12.2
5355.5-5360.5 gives 12.1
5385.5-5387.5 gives 11.9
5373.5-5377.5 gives 11.9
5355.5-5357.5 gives 12.3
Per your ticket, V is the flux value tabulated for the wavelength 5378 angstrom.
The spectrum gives 11.72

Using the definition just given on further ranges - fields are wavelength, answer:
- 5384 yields 12.41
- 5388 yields 11.89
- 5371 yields 12.11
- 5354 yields 12.7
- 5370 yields 12.03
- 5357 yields 12.08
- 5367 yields 11.7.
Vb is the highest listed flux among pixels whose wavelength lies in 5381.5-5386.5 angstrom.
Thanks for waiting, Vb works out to 12.41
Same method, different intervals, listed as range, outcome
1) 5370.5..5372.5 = 12.19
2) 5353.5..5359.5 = 12.7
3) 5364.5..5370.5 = 12.35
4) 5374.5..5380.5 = 12.18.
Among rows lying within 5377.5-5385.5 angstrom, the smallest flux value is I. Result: 11.72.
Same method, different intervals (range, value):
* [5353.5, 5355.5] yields 12.47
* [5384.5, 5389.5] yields 11.74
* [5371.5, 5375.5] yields 11.55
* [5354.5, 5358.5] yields 11.8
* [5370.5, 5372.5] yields 12.11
